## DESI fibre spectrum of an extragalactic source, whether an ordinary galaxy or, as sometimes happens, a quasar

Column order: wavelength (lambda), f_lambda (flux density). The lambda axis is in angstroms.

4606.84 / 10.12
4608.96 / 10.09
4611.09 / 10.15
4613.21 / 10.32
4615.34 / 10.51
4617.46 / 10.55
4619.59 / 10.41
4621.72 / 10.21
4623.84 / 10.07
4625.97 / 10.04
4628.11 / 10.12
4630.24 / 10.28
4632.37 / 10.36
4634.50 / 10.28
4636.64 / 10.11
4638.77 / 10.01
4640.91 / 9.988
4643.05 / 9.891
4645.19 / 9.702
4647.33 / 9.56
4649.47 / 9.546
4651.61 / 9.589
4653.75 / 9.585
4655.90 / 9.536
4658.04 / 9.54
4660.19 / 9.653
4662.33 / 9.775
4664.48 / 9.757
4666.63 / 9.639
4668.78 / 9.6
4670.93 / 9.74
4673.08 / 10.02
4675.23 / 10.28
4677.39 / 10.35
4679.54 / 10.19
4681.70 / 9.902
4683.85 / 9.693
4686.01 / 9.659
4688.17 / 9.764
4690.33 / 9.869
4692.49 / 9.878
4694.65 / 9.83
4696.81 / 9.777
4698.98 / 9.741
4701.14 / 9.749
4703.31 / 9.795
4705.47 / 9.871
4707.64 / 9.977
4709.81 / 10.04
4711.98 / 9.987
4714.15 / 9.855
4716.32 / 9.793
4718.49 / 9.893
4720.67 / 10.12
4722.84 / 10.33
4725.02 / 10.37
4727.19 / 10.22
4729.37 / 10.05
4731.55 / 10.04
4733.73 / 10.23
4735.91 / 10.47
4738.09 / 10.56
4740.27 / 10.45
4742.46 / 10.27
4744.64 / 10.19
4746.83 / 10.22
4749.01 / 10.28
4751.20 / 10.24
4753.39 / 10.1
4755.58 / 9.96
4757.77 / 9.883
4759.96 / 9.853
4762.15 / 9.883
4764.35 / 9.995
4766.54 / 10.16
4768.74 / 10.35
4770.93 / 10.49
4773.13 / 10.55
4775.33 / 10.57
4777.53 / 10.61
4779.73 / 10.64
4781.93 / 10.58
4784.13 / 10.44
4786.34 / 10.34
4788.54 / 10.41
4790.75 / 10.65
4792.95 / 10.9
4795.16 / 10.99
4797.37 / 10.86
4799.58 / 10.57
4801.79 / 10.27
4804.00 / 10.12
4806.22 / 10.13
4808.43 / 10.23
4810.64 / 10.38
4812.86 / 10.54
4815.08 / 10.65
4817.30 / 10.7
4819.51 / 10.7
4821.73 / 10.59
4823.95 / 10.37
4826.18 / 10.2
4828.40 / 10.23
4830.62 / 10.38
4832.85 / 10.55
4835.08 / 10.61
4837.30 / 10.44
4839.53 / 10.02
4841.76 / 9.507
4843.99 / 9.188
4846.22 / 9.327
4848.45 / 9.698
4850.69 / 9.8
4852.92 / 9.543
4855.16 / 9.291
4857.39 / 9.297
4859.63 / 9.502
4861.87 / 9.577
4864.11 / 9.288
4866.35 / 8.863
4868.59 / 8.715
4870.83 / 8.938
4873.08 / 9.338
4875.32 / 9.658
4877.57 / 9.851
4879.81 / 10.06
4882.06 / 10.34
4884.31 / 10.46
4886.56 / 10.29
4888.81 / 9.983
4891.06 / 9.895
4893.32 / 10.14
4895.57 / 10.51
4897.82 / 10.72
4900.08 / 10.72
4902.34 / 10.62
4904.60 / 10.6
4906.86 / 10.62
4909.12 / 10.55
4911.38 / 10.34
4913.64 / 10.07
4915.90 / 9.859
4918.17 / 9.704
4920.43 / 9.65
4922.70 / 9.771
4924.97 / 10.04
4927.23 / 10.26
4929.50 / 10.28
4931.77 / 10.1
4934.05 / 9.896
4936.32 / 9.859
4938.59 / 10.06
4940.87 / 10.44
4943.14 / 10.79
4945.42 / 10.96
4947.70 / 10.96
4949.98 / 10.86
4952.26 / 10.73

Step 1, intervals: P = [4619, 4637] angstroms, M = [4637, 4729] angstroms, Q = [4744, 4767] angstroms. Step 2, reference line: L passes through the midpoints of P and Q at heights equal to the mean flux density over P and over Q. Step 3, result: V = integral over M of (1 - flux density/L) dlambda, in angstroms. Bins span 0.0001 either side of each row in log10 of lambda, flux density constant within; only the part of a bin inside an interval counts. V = 2.6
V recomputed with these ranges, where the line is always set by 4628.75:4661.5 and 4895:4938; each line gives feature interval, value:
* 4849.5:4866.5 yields 1.2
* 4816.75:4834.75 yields -0.7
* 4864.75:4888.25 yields 1.2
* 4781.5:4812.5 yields -1.4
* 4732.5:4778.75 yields -1.2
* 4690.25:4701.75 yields 0.1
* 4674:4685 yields -0.2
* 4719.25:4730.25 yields -0.3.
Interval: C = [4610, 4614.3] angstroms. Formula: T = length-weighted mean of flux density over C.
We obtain 10.2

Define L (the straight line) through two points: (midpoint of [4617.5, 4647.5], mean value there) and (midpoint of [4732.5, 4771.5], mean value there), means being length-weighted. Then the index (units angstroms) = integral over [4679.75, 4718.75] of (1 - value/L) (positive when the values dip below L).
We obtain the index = 1.2 angstroms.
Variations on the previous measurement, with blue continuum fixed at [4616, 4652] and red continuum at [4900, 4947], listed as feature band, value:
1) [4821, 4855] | 0.6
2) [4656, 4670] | 0.6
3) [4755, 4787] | -0.5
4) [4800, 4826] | -0.6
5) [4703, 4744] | -0.1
